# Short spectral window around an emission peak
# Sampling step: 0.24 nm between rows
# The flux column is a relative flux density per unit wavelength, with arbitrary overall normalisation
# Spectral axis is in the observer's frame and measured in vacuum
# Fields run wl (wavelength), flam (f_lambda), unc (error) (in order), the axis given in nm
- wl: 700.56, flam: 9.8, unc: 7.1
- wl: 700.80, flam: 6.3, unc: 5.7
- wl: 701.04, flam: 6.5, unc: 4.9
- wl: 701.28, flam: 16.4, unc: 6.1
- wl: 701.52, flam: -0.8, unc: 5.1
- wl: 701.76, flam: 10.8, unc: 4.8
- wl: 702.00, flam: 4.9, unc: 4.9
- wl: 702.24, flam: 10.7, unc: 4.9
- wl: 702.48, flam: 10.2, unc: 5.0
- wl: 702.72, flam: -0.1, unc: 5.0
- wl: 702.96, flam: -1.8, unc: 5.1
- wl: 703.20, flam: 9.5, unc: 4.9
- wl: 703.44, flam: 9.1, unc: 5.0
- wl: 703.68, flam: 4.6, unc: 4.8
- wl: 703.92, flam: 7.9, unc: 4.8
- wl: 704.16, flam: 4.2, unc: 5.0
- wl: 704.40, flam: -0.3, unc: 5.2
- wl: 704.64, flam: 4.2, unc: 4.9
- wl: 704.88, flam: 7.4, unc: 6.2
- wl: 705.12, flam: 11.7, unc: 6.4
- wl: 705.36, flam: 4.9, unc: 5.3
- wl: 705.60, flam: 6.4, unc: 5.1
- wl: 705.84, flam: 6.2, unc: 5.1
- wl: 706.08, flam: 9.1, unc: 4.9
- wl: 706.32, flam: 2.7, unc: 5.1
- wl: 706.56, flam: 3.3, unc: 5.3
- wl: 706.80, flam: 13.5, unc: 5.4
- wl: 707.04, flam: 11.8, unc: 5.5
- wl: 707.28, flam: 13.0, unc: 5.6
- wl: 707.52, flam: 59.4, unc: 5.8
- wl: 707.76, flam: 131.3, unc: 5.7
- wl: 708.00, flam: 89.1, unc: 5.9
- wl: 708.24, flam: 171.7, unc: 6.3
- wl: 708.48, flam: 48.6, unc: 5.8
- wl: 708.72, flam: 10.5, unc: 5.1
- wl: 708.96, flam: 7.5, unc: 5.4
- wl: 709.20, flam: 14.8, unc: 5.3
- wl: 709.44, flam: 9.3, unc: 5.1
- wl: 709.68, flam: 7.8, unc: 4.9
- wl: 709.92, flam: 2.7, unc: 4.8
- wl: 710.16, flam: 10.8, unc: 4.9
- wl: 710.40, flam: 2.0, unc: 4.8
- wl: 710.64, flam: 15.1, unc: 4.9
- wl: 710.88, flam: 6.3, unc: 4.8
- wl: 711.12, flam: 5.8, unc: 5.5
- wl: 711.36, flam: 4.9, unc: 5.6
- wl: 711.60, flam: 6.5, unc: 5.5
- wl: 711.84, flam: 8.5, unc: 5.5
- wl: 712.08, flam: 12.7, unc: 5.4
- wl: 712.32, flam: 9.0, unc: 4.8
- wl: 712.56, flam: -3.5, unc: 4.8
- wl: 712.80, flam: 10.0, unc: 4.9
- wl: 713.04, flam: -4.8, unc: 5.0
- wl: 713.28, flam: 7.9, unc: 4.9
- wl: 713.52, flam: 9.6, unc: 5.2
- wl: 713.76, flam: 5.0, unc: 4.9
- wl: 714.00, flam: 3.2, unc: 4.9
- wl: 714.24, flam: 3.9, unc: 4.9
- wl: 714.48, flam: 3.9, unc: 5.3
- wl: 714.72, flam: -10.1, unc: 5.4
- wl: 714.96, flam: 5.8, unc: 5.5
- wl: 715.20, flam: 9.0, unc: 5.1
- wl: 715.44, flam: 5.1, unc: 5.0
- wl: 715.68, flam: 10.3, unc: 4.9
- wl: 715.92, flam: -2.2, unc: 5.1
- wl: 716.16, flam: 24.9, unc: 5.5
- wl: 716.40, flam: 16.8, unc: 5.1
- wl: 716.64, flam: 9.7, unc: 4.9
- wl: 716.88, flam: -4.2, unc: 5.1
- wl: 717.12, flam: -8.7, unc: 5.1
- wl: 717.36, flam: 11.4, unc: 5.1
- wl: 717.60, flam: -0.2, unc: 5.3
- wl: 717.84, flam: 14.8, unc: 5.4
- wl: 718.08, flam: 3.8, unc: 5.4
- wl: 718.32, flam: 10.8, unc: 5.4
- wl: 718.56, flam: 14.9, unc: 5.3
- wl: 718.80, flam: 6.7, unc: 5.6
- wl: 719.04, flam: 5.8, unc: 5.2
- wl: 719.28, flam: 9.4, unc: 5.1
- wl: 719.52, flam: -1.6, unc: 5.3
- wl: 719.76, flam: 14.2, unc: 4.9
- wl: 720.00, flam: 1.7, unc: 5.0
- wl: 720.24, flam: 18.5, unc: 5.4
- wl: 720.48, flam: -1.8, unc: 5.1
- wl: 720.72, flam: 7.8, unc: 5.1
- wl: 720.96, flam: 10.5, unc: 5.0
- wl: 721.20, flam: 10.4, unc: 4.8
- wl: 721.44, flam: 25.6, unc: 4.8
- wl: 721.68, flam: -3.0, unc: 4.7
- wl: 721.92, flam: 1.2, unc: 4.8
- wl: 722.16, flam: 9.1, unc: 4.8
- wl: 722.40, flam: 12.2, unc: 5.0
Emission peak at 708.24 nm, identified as [O II] 3727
